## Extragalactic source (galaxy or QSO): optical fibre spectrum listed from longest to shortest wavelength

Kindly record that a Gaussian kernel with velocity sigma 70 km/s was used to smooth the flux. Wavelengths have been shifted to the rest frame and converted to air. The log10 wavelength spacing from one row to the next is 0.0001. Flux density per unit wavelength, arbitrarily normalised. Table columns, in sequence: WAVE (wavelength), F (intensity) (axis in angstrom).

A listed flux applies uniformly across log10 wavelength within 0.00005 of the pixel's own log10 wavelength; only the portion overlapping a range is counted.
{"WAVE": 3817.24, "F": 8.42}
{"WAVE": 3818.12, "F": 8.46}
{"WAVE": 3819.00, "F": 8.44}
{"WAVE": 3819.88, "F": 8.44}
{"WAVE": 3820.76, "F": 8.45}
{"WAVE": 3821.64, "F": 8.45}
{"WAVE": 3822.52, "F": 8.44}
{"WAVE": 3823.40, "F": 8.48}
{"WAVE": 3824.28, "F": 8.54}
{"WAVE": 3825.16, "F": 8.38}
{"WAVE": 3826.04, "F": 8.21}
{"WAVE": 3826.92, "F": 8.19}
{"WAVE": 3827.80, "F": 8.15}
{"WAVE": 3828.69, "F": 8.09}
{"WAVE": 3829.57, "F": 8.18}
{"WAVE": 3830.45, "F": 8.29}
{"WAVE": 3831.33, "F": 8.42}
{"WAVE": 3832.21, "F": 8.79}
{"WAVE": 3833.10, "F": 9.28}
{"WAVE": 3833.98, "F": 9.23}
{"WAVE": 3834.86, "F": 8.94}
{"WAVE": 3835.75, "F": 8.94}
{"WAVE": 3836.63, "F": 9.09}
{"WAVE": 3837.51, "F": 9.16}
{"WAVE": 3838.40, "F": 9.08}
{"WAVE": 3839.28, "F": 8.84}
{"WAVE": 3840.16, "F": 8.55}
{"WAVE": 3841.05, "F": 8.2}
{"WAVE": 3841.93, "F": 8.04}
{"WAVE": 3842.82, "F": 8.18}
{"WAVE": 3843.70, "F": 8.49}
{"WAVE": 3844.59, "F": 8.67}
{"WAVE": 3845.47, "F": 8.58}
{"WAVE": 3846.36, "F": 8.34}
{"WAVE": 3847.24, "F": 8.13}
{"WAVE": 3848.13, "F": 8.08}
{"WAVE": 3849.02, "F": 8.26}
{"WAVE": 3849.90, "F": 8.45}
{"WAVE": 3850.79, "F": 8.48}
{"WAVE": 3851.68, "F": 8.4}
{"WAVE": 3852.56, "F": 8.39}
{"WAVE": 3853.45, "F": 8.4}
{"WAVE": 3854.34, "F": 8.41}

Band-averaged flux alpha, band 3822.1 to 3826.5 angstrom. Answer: 8.42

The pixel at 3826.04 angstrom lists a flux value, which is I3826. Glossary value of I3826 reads 8.21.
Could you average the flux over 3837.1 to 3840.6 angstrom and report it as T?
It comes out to 8.91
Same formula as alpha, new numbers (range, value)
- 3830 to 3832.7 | 8.51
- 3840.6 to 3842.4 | 8.09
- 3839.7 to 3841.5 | 8.39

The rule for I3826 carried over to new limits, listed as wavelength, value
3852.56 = 8.39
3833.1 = 9.28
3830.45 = 8.29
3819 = 8.44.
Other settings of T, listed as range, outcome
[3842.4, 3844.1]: 8.36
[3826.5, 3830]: 8.14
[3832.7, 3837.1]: 9.11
